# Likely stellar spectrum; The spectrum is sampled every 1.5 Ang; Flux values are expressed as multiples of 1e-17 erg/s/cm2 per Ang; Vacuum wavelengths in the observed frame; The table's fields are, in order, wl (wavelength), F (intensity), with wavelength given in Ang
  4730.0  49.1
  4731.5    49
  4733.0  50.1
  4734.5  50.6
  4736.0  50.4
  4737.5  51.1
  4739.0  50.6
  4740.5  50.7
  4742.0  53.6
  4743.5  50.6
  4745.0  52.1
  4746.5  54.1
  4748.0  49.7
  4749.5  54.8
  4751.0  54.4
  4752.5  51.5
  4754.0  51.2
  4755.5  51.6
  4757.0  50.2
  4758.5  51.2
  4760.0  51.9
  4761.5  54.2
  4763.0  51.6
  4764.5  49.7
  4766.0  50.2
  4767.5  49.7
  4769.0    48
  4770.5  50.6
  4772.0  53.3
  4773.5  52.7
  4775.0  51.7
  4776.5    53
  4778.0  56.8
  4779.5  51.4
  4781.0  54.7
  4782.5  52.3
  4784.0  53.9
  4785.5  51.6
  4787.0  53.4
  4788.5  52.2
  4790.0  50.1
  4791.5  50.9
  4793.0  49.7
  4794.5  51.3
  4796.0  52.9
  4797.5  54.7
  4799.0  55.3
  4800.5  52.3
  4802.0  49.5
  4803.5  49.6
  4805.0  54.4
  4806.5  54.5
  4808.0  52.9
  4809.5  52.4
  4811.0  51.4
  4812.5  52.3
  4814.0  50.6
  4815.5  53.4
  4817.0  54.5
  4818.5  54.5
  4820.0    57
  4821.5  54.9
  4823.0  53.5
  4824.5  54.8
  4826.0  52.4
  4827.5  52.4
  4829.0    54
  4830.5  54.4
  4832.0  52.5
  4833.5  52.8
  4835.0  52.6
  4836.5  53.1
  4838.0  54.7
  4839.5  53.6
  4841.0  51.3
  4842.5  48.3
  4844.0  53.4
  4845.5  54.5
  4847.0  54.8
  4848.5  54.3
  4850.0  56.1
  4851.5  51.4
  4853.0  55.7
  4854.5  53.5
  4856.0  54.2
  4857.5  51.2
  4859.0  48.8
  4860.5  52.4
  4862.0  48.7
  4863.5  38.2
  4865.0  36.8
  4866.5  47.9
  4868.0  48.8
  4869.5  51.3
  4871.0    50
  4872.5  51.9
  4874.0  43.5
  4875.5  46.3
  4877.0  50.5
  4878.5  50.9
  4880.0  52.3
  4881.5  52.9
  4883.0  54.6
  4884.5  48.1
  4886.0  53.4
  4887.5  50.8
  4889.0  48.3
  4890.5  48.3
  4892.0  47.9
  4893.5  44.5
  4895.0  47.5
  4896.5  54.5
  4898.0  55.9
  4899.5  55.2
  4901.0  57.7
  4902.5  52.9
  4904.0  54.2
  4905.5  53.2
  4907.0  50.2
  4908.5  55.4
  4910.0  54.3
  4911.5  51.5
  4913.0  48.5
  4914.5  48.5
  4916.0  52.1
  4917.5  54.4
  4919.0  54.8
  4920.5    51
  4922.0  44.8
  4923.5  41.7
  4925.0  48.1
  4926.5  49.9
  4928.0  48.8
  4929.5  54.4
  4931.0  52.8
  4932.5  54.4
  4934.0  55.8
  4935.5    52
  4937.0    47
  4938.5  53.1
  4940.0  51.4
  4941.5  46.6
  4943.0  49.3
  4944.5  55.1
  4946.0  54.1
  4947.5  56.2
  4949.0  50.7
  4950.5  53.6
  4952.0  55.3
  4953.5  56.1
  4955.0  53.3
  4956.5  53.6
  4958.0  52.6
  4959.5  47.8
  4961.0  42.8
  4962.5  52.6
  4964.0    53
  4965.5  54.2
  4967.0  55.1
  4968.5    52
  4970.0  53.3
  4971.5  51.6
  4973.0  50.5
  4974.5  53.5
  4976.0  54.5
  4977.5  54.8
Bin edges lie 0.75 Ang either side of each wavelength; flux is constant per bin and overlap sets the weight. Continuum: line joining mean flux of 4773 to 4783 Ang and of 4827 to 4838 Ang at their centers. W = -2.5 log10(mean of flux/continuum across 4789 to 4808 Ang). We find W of 0.02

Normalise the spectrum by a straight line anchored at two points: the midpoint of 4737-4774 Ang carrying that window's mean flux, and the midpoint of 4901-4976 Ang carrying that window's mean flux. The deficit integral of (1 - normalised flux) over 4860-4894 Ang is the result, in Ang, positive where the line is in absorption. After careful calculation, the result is 2.1 Ang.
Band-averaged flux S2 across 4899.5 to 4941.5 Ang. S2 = 51.6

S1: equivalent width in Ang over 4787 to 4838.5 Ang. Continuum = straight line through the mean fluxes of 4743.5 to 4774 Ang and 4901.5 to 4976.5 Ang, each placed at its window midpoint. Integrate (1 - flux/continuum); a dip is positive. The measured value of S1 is -1.21 Ang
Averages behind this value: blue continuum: 51.6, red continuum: 51.9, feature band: 52.9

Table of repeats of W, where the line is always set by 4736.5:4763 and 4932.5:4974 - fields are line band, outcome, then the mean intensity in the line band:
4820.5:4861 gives -0.02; 53.2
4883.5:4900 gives 0.04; 50.4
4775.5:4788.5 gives -0.03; 53.3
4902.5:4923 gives 0.01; 51.7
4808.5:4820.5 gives -0.02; 53.2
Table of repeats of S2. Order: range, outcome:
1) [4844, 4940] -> 50.9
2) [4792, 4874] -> 52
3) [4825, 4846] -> 52.9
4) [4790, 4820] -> 52.5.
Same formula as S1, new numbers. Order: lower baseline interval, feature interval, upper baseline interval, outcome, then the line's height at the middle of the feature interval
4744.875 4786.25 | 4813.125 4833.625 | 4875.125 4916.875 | -0.7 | 51.8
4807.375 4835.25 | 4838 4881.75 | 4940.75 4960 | 2.2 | 53.2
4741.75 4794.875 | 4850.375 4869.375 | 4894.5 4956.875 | 1.0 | 52.1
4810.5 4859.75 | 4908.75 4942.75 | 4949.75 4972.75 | 1.2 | 52.7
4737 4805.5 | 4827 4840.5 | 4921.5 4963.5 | -0.4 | 51.7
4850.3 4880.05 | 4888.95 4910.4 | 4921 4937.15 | -1.0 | 49.7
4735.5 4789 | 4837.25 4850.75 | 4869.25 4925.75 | -0.6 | 51.3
